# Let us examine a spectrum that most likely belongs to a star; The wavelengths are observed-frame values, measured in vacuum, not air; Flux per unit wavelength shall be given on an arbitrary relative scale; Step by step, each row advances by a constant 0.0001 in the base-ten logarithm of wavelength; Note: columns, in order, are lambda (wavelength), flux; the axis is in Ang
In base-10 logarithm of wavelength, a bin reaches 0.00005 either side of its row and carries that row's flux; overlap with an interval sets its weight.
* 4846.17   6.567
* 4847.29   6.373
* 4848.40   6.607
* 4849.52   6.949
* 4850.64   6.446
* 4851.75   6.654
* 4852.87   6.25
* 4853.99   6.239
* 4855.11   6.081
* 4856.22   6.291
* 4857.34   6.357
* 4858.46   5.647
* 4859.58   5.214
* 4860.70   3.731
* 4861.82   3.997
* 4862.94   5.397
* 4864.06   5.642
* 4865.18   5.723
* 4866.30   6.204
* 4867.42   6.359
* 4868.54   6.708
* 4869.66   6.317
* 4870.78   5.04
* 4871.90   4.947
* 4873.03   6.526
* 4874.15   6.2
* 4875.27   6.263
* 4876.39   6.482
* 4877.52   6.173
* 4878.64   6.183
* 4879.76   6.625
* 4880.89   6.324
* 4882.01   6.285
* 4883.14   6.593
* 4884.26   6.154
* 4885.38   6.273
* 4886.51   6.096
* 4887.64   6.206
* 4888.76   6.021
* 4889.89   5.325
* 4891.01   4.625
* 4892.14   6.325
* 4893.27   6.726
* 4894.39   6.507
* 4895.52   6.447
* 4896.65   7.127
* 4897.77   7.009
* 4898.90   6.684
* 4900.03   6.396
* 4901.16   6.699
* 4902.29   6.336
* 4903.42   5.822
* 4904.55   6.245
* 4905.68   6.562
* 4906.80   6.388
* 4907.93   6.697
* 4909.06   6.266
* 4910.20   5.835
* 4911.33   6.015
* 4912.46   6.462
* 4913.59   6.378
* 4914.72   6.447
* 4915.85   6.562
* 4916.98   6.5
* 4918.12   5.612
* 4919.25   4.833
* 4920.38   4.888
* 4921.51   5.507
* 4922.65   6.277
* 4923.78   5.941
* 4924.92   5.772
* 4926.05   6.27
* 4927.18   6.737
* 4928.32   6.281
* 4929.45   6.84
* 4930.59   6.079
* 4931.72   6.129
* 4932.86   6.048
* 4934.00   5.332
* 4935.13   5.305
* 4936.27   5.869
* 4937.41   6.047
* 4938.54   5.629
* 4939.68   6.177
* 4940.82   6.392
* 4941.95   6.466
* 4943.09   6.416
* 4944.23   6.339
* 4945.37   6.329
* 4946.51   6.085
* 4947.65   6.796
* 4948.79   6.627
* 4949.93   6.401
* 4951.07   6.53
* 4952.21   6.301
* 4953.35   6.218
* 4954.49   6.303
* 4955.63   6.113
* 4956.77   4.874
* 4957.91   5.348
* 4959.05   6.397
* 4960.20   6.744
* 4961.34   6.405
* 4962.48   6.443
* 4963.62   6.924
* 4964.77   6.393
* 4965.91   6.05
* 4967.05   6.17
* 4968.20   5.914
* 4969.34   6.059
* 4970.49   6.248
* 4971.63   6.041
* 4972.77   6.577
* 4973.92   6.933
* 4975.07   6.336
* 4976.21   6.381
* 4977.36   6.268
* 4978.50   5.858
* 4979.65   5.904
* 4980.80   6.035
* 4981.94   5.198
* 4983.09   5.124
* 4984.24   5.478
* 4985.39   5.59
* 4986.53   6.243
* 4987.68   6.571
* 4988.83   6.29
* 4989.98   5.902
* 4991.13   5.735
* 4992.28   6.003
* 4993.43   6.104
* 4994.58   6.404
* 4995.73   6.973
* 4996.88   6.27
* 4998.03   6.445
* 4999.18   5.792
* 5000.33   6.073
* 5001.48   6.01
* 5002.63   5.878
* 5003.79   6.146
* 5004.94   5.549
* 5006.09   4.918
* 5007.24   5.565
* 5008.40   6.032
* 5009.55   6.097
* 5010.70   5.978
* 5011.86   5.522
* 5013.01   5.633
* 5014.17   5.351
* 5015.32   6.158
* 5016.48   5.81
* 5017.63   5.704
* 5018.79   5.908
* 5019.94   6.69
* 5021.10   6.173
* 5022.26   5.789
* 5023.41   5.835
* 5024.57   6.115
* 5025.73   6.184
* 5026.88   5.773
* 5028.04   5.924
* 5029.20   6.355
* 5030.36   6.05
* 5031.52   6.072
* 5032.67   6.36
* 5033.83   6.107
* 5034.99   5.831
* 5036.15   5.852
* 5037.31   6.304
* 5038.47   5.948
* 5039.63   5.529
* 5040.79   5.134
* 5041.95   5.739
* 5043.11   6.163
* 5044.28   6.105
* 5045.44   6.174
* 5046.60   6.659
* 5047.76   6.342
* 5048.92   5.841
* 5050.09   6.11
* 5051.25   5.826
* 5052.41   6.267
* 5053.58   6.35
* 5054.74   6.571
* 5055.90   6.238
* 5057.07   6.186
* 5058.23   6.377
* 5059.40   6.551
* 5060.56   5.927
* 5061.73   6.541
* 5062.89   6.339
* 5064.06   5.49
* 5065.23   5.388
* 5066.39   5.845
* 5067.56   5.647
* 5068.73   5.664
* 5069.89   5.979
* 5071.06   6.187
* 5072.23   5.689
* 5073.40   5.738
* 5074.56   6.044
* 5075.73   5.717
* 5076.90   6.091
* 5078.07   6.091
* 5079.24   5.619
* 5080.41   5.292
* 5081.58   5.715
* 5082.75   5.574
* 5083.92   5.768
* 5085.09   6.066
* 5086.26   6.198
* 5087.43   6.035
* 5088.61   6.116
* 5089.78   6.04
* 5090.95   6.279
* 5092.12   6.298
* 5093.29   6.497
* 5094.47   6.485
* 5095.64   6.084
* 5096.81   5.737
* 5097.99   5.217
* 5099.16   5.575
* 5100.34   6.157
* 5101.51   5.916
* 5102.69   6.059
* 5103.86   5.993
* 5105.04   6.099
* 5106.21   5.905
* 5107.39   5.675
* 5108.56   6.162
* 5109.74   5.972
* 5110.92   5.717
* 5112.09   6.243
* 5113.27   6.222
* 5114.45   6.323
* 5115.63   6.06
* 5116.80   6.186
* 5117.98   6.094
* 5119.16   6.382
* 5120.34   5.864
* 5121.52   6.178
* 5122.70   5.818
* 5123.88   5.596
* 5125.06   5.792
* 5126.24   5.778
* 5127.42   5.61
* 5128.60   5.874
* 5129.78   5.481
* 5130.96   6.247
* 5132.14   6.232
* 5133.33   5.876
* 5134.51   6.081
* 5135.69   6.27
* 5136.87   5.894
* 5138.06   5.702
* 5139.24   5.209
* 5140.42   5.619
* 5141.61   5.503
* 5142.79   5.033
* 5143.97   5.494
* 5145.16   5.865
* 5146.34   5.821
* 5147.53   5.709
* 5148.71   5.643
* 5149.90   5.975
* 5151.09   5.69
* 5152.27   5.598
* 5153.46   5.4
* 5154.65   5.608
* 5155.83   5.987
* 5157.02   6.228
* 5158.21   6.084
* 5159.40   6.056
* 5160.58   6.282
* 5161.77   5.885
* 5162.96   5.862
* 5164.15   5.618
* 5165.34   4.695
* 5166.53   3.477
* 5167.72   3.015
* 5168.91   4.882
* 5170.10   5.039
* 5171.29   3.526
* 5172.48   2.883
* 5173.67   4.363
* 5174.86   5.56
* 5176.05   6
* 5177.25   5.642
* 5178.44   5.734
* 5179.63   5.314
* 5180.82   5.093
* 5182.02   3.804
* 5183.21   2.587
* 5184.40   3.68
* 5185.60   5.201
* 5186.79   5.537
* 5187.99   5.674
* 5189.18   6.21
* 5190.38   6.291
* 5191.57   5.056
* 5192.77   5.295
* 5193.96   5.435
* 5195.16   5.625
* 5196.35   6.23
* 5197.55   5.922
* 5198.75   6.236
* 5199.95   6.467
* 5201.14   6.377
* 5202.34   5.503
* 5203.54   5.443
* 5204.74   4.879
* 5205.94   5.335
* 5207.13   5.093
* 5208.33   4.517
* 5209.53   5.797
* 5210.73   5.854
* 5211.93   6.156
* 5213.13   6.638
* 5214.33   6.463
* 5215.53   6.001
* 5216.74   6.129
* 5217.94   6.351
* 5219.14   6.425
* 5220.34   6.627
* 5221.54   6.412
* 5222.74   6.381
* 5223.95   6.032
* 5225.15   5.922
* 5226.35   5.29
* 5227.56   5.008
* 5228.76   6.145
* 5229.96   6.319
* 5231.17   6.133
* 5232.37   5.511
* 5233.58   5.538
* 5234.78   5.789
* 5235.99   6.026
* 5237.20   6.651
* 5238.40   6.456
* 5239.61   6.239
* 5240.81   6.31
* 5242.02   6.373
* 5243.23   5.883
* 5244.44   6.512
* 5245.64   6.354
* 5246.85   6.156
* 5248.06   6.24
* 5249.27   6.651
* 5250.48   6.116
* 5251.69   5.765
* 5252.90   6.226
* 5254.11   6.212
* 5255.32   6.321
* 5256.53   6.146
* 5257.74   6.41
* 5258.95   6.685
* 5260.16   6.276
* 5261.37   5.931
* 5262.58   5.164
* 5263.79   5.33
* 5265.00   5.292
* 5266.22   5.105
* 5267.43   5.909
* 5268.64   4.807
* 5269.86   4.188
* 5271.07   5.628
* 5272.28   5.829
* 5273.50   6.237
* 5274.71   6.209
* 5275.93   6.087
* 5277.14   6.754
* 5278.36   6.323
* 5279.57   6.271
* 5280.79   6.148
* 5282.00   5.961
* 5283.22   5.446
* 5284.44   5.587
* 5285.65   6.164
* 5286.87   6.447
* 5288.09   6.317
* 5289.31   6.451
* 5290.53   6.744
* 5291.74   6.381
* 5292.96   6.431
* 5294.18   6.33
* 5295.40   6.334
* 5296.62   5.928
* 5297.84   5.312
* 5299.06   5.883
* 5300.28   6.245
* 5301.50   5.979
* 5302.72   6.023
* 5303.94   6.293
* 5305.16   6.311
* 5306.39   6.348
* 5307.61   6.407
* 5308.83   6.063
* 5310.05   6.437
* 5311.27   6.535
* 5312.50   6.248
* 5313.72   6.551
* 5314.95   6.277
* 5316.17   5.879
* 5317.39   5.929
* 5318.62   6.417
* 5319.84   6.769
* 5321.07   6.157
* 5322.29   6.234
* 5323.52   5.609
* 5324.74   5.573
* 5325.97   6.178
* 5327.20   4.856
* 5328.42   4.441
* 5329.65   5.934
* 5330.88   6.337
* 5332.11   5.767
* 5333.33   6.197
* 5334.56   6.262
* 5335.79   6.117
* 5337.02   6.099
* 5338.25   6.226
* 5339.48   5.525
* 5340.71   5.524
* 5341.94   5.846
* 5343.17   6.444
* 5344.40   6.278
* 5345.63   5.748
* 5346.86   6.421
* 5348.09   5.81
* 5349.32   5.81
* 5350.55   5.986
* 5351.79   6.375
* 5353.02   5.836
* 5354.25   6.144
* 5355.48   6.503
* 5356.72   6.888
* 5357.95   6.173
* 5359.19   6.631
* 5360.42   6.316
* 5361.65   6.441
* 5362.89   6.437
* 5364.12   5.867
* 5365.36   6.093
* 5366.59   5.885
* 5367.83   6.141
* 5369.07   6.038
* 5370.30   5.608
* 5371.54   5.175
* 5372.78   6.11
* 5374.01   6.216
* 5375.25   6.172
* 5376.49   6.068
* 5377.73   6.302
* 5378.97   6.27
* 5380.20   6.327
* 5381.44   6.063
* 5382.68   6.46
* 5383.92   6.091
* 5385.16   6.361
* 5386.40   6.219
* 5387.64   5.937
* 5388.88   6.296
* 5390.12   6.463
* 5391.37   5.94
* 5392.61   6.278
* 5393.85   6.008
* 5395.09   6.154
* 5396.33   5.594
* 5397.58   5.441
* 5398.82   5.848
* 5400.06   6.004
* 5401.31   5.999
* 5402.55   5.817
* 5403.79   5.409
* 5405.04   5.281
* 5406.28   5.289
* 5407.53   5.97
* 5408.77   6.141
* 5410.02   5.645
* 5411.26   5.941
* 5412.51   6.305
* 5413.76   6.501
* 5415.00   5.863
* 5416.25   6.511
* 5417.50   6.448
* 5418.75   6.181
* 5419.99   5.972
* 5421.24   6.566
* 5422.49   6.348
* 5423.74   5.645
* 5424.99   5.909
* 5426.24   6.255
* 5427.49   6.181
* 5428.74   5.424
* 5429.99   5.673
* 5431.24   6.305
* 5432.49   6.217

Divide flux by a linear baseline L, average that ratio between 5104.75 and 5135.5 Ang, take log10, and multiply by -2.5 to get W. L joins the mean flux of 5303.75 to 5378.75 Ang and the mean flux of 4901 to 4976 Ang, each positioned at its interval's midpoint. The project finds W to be 0.03 mag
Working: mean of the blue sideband 6.18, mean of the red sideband 6.09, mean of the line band 5.98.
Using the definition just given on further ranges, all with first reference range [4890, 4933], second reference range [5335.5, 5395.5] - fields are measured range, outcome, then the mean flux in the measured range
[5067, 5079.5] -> 0.06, 5.87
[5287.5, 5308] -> -0.01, 6.22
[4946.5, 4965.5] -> -0.02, 6.29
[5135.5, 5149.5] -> 0.10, 5.63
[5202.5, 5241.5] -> 0.04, 5.93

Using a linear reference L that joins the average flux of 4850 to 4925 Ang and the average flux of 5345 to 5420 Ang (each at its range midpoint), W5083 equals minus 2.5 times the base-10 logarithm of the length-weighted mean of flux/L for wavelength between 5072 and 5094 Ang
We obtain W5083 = 0.02 mag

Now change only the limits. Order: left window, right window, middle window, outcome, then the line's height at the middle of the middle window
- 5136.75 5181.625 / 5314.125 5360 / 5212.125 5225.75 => -0.14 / 5.57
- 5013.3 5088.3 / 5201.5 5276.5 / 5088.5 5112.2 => -0.01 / 5.97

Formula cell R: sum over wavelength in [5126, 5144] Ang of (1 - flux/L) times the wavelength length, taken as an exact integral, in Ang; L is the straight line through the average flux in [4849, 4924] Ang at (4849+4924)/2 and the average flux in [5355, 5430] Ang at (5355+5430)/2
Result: 0.97 Ang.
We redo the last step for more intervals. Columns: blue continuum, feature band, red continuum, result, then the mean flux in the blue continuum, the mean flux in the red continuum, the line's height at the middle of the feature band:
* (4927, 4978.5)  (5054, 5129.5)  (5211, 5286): 1.88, 6.22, 6.03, 6.13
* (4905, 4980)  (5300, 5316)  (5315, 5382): -0.57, 6.17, 6.05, 6.06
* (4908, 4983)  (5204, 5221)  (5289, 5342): 0.61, 6.13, 6.08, 6.09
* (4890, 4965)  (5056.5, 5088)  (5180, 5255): 0.48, 6.2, 5.82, 6.01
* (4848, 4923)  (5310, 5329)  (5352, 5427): 0.28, 6.1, 6.08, 6.08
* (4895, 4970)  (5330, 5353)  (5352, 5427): 0.22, 6.2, 6.08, 6.09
